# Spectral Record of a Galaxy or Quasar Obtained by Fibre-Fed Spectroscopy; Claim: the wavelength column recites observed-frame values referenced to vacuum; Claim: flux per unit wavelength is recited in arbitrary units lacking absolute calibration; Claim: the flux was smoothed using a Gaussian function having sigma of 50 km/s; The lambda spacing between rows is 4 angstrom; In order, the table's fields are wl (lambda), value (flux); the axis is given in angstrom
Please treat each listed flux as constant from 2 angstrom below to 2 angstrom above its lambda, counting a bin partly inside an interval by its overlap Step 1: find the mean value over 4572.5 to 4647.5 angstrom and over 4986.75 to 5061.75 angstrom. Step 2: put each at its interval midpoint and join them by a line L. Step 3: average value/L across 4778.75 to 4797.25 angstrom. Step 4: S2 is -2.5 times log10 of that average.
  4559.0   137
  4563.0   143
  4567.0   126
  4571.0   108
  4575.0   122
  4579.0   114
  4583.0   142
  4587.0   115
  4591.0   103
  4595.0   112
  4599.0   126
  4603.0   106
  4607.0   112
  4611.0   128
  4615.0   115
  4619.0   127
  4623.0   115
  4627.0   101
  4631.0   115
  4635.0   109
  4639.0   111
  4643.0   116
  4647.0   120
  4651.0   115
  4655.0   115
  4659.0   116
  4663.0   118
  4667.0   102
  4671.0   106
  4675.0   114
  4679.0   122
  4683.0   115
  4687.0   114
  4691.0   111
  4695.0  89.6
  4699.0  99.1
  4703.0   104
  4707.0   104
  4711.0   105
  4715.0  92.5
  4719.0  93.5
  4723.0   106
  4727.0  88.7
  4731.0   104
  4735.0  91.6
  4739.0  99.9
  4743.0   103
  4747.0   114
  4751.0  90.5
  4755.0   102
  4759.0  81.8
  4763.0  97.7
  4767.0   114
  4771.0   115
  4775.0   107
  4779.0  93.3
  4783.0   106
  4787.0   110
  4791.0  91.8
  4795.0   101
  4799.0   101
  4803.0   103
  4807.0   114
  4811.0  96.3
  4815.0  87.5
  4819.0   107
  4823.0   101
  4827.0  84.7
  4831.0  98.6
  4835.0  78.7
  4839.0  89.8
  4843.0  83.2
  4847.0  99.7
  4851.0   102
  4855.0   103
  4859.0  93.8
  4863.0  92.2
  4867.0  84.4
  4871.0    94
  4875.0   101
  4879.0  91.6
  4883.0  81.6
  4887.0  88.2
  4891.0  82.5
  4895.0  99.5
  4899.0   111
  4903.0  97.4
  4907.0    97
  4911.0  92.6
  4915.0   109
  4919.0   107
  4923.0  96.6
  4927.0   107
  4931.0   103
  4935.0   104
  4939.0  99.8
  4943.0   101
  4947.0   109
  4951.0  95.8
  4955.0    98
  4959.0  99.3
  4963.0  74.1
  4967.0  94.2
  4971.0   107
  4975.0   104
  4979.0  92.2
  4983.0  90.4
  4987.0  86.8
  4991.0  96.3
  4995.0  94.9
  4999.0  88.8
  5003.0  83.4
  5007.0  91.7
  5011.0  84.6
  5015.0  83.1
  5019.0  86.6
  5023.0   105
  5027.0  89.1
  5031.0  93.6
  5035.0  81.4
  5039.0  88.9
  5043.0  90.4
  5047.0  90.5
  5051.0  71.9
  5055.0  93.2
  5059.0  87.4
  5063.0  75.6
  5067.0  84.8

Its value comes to 0.03 mag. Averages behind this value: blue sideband 116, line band 101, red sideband 88.7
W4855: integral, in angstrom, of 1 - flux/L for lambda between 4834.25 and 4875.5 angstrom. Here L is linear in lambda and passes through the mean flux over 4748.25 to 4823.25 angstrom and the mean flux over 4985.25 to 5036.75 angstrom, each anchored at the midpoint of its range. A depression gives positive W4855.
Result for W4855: 1.95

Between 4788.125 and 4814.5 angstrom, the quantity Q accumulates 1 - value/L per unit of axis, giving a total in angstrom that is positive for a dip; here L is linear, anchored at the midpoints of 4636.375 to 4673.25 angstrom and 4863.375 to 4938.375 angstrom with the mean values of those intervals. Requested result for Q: 0.7 angstrom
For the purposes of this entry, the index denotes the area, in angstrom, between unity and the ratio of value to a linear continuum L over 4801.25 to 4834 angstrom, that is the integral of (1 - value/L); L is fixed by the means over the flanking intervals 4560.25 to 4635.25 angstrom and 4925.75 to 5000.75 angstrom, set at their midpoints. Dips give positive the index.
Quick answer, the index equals 2.2 angstrom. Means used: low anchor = 118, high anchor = 97.1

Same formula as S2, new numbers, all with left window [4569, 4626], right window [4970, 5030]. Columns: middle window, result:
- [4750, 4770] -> 0.09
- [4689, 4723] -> 0.11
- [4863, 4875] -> 0.10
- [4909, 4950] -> -0.07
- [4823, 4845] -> 0.16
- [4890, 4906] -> 0.00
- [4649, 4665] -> -0.02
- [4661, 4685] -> 0.00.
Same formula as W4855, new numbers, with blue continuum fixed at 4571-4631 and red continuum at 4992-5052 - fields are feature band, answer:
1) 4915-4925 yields -0.8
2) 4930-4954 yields -2.0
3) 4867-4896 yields 2.2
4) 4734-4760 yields 2.1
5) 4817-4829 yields 0.5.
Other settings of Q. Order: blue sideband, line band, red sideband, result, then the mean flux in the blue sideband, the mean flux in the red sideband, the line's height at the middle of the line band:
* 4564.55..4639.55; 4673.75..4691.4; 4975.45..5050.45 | -0.7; 116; 89.8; 111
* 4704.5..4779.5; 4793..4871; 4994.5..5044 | 0.8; 100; 89.2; 96.7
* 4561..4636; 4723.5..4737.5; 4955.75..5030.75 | 1.7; 118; 91.9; 109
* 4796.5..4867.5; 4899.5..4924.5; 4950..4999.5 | -1.5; 95.8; 94.1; 94.9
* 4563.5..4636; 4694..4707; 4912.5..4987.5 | 1.5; 117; 99.1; 112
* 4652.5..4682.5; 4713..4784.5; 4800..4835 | 3.4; 113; 97.9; 105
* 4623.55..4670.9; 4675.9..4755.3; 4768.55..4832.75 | 3.5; 112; 101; 107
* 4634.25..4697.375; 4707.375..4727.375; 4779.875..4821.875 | 1.8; 112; 102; 108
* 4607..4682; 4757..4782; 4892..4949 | 1.7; 115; 102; 109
